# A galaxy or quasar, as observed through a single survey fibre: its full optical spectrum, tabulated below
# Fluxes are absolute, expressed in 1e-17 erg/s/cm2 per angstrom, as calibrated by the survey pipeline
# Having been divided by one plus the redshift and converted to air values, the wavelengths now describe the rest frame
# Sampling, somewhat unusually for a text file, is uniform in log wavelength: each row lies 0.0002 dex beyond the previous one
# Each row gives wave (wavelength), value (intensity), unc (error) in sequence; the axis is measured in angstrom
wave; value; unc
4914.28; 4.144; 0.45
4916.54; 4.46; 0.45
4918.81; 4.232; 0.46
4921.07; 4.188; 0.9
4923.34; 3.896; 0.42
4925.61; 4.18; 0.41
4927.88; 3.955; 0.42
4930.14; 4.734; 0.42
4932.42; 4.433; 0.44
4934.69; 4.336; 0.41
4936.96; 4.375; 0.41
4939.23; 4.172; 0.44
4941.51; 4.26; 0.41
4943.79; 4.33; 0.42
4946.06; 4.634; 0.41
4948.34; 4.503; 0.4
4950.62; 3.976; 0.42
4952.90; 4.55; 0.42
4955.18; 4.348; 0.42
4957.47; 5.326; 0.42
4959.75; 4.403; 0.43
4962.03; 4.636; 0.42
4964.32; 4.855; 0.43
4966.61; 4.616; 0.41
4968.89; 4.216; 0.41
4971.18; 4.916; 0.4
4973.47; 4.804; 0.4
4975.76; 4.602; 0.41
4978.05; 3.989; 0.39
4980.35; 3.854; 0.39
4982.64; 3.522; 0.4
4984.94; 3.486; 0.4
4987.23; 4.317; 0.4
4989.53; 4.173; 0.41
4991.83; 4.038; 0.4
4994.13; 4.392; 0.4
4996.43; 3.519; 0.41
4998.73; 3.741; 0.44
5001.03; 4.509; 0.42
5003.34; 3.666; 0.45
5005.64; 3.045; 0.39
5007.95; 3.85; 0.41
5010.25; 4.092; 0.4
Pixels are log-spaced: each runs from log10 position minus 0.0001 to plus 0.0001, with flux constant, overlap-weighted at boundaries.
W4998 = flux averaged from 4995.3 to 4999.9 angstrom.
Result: 3.64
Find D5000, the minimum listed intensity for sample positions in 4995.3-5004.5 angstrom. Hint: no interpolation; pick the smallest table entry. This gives 3.519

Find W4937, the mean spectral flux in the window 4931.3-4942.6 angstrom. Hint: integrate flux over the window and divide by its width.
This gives 4.32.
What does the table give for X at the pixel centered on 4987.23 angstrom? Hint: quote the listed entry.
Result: 4.317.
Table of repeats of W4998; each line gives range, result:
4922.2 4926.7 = 4.03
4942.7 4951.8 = 4.36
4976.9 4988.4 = 3.83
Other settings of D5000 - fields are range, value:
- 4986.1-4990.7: 4.173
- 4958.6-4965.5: 4.403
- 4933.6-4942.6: 4.172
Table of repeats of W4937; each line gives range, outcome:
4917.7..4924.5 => 4.11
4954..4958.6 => 4.83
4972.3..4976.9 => 4.71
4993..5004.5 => 3.96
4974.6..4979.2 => 4.3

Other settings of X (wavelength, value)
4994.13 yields 4.392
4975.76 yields 4.602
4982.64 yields 3.522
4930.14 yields 4.734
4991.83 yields 4.038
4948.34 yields 4.503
